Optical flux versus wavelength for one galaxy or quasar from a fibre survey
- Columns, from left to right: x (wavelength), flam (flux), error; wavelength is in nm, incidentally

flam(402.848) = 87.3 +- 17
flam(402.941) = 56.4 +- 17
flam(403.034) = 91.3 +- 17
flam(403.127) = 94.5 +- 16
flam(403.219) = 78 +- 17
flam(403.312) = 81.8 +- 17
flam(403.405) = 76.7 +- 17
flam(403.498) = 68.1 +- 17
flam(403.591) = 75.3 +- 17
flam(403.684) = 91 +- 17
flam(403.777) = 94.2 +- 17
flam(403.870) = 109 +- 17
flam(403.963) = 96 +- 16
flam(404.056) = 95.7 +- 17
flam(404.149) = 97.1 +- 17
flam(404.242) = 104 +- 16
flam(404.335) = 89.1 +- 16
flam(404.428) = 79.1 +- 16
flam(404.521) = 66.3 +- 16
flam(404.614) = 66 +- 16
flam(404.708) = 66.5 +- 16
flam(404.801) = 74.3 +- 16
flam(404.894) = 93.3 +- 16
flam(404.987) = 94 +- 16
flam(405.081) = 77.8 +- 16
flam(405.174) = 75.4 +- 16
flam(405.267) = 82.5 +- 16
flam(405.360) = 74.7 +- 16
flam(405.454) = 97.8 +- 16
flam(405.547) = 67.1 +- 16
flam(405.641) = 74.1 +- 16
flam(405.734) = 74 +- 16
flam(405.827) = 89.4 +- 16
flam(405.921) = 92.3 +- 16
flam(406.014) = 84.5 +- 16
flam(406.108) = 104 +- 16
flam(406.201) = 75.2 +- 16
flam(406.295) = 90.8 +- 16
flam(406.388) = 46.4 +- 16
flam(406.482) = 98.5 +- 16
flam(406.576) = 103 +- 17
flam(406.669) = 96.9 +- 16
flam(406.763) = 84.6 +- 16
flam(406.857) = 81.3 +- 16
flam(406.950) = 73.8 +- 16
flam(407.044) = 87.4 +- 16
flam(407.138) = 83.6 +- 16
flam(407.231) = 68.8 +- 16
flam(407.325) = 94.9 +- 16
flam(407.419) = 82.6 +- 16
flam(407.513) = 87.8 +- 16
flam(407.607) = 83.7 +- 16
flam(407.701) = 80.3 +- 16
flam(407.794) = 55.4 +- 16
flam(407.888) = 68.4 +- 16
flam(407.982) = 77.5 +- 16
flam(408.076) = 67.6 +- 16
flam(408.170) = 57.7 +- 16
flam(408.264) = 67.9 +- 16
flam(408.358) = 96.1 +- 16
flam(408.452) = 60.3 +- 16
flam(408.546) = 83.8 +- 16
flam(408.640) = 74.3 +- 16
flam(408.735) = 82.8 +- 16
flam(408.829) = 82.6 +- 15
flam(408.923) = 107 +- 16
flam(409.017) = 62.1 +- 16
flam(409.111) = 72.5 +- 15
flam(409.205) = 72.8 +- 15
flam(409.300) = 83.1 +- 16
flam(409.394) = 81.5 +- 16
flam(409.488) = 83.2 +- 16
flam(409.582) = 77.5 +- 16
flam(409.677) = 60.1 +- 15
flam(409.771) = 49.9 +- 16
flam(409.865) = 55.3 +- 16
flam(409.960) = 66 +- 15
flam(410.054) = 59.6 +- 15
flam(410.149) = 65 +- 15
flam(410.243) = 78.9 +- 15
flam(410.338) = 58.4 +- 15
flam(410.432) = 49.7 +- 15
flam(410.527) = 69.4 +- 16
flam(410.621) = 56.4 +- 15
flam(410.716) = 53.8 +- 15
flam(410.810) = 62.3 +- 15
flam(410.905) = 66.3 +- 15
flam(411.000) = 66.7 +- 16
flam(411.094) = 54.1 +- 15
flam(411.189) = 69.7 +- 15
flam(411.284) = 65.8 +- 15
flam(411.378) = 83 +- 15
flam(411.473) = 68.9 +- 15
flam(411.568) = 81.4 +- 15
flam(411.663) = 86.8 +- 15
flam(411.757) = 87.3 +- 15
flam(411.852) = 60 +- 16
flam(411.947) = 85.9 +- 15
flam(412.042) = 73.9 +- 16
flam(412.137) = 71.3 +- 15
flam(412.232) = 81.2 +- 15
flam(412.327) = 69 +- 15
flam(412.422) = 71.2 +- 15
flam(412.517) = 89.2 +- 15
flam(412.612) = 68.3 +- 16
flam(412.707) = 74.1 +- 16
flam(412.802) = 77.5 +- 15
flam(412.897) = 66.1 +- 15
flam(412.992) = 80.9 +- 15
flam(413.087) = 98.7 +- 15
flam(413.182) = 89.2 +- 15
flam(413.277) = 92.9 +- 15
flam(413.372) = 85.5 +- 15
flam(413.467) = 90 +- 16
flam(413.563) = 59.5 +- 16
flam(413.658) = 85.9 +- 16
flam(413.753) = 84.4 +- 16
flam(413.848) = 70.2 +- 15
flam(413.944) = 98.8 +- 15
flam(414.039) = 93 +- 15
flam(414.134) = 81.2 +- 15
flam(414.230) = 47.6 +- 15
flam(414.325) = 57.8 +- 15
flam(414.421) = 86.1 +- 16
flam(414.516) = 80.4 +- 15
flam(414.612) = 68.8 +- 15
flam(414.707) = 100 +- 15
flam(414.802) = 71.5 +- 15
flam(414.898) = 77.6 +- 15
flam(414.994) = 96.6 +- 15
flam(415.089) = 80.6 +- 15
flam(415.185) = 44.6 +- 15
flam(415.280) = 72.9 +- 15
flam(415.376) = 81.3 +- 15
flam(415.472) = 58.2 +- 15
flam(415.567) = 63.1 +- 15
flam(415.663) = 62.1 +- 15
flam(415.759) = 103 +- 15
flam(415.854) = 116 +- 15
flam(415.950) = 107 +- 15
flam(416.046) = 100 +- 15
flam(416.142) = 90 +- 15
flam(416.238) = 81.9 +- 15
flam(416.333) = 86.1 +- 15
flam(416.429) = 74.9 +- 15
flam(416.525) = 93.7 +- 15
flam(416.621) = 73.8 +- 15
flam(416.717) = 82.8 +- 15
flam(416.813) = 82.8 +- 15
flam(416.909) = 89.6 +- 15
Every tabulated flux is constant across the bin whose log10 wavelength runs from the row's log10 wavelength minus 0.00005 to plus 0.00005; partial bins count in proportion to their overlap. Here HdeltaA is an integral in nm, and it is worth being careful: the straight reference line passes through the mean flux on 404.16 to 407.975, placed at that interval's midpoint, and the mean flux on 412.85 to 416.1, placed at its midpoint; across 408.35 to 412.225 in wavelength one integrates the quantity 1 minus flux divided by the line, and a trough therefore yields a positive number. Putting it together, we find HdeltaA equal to 0.49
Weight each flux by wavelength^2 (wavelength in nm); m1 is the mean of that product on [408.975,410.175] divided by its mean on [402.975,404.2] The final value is 0.8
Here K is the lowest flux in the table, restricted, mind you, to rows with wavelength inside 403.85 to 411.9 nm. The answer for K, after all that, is 46.4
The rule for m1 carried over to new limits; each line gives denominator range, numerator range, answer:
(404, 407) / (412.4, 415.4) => 0.98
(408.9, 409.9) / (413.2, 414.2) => 1.18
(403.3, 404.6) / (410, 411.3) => 0.74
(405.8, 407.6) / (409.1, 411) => 0.78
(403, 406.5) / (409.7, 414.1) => 0.91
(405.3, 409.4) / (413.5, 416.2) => 1.03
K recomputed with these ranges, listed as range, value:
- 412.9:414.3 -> 47.6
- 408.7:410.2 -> 49.9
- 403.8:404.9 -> 66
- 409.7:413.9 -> 49.7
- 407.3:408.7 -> 55.4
